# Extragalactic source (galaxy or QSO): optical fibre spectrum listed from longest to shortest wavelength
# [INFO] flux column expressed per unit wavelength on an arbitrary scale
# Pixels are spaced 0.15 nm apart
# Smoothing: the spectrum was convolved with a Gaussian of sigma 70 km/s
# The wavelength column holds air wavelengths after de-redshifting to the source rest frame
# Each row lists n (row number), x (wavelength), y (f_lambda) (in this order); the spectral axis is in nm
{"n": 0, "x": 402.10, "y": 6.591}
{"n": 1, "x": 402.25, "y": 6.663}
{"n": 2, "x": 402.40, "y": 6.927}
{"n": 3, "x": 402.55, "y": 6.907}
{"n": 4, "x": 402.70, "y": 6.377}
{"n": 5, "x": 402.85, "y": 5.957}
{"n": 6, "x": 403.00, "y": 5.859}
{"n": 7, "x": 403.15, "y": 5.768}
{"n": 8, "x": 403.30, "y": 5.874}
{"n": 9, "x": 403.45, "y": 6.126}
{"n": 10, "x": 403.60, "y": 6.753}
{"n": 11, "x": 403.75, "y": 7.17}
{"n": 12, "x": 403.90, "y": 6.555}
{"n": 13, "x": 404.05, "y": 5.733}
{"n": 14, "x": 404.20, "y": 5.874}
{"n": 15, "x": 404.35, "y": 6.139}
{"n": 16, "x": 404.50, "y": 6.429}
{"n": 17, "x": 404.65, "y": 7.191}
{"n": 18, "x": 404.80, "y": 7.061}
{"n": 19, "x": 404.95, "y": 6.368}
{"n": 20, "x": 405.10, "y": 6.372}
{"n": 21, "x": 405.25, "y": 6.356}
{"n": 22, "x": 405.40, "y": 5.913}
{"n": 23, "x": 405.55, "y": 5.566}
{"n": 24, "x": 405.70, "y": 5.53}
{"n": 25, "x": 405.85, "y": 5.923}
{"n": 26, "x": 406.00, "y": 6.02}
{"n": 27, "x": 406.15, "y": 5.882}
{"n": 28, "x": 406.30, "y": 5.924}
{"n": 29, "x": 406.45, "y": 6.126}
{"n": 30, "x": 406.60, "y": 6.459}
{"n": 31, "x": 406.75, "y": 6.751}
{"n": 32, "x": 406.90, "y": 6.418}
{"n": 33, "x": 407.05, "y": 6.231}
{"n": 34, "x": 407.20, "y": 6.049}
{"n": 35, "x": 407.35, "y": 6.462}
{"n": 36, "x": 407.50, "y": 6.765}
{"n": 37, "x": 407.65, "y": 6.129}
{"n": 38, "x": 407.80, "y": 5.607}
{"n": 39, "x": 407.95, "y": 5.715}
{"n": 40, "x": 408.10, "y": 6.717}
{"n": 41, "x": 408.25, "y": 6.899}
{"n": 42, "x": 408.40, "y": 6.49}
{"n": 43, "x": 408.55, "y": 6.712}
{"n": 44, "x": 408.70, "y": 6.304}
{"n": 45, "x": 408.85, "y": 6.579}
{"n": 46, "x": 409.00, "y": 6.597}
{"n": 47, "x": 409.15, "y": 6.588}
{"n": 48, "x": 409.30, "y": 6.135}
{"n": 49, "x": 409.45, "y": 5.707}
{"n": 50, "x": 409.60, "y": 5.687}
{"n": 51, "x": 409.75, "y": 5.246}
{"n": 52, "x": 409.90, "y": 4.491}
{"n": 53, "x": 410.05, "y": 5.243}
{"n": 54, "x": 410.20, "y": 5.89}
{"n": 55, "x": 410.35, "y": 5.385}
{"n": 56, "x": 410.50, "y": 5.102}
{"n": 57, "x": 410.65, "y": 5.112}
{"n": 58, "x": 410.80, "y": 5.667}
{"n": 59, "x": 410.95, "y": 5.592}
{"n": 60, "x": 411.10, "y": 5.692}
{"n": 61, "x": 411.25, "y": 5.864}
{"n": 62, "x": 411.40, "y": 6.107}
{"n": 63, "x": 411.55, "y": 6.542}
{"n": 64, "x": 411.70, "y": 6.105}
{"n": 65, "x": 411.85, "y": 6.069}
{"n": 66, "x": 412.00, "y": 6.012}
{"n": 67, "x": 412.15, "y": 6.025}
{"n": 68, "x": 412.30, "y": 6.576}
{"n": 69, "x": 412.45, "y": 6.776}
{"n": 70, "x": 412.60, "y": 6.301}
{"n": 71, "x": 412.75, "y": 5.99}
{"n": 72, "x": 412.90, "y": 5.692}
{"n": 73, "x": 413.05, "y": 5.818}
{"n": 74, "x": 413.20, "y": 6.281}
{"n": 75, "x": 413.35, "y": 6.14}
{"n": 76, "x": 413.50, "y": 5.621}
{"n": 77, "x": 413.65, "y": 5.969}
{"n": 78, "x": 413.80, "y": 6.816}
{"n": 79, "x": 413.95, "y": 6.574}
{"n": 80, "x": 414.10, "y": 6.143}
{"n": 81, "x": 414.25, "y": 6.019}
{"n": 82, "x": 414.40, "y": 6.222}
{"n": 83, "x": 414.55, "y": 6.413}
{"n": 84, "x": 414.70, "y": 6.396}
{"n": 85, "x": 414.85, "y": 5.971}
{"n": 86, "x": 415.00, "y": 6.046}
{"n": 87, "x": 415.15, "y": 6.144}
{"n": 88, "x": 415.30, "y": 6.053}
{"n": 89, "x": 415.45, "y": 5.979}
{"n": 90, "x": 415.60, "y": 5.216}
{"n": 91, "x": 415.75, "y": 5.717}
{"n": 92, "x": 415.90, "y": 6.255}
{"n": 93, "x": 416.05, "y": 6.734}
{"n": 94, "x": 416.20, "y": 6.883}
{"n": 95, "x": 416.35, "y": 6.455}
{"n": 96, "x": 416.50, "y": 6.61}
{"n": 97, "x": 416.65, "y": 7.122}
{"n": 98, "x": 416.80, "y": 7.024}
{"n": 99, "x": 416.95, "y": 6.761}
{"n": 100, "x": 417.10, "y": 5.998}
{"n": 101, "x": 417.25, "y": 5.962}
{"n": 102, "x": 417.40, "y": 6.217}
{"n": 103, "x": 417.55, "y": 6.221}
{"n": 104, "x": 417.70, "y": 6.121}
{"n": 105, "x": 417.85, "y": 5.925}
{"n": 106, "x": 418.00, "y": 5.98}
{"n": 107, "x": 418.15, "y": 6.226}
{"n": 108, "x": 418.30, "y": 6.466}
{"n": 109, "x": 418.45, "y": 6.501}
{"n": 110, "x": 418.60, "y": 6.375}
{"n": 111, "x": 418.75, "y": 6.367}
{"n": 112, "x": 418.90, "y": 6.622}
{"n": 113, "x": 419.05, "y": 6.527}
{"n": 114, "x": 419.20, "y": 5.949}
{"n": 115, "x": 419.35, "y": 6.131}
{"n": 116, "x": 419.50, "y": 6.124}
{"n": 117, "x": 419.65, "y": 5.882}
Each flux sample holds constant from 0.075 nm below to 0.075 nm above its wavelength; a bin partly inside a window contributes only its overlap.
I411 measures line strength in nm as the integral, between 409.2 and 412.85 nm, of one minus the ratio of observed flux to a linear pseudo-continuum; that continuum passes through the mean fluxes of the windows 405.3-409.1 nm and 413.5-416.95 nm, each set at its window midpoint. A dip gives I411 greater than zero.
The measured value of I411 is 0.27 nm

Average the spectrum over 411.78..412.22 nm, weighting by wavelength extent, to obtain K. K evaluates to 6.04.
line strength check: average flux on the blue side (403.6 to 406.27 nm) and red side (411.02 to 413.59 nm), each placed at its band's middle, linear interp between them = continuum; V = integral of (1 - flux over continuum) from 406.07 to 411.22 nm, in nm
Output 0.14 nm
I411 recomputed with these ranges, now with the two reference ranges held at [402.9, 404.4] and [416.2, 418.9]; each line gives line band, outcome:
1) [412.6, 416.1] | 0.14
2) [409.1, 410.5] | 0.16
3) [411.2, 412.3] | 0.03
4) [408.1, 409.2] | -0.06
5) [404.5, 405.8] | -0.02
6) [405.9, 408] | 0.02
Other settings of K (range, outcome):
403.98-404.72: 6.27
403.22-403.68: 6.26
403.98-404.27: 5.8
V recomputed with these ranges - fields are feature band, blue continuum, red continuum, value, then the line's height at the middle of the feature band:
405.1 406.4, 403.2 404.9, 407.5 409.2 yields 0.102 nm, 6.42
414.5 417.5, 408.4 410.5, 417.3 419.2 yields -0.058 nm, 6.18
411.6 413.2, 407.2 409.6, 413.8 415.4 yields 0.029 nm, 6.26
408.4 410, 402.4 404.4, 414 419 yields 0.065 nm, 6.27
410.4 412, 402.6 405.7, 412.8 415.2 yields 0.100 nm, 6.17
